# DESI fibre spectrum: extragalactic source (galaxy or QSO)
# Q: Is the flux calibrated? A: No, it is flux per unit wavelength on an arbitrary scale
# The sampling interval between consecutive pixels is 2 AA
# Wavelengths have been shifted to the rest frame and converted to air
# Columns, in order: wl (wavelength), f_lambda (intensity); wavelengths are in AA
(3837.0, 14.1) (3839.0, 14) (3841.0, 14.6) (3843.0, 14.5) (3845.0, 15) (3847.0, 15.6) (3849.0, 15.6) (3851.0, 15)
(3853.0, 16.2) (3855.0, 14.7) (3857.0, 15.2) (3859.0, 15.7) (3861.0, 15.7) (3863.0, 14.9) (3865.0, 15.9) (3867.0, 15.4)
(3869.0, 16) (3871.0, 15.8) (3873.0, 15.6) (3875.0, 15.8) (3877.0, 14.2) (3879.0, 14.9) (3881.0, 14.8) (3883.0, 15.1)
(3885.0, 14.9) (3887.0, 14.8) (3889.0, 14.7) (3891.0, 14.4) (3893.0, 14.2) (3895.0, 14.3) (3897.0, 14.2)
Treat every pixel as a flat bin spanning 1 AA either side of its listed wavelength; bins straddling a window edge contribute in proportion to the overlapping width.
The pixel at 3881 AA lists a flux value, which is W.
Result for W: 14.8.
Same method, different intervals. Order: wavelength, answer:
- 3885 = 14.9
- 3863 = 14.9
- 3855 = 14.7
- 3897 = 14.2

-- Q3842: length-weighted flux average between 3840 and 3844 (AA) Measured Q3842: 14.6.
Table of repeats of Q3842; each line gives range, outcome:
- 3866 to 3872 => 15.7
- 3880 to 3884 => 14.9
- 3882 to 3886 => 15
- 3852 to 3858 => 15.4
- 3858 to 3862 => 15.7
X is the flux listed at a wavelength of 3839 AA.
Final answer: 14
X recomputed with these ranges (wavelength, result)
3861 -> 15.7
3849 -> 15.6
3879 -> 14.9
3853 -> 16.2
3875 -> 15.8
